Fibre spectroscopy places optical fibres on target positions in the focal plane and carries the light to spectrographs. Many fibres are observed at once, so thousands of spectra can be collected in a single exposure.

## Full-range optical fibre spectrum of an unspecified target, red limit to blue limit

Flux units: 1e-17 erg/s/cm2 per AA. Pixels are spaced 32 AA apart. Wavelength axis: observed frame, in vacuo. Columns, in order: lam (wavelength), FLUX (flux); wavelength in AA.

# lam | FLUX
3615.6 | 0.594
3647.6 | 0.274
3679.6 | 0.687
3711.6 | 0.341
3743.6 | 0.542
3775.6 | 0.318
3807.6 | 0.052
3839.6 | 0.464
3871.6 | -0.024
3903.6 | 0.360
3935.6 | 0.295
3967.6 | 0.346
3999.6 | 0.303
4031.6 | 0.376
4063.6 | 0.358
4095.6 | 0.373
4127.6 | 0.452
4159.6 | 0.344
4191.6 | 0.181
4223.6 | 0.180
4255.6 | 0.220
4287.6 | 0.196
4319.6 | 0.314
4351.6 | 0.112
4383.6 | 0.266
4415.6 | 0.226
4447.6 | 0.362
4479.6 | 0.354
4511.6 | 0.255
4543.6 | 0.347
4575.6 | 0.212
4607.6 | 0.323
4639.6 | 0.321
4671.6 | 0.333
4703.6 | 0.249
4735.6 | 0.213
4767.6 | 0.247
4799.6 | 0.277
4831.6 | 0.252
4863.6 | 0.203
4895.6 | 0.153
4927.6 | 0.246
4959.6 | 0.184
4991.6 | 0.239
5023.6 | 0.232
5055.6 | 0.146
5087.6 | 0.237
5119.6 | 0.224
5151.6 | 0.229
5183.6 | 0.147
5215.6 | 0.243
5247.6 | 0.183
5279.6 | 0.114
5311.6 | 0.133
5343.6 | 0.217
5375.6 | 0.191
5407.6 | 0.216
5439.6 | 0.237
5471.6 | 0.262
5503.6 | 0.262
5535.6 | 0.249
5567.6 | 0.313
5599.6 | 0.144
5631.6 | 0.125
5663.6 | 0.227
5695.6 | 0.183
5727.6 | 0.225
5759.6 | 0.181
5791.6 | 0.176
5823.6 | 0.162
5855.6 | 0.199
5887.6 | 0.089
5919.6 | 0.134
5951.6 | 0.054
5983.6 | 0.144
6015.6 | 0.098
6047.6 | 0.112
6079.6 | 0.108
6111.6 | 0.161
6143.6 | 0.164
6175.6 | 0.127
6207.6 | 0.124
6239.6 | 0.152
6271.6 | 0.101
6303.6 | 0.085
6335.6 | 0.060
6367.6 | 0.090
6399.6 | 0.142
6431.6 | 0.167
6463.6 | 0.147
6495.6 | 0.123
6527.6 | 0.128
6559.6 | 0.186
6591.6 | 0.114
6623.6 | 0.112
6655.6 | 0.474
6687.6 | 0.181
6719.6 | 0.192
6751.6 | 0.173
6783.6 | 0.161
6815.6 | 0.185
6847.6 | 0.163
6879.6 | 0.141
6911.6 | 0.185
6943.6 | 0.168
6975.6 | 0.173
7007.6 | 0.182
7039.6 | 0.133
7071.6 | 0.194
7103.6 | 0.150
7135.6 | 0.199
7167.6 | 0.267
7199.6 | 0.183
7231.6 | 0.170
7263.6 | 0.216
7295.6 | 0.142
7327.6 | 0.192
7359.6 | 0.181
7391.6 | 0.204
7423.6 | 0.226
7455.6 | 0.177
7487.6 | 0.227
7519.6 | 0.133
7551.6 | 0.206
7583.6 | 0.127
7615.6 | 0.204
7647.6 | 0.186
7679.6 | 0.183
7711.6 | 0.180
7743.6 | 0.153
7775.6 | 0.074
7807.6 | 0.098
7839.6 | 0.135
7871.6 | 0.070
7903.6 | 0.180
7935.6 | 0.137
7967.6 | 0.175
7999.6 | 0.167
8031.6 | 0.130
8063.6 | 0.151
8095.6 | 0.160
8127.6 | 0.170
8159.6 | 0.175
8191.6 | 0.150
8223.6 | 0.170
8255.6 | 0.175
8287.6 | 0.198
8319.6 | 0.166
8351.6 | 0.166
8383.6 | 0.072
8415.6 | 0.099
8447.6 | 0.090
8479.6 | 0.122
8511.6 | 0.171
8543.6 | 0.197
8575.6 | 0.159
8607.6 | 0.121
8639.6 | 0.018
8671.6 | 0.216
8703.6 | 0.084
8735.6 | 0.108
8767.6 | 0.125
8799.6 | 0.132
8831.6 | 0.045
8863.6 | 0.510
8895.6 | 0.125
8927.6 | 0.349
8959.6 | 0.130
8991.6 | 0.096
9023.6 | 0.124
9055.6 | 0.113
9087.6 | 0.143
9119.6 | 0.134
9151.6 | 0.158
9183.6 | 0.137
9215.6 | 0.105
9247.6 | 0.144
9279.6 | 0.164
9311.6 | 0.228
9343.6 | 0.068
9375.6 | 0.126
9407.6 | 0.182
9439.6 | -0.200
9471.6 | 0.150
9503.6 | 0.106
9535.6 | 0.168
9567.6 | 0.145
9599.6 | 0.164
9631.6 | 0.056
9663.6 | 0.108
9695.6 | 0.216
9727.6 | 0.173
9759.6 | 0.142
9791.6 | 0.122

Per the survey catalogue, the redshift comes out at 0.78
